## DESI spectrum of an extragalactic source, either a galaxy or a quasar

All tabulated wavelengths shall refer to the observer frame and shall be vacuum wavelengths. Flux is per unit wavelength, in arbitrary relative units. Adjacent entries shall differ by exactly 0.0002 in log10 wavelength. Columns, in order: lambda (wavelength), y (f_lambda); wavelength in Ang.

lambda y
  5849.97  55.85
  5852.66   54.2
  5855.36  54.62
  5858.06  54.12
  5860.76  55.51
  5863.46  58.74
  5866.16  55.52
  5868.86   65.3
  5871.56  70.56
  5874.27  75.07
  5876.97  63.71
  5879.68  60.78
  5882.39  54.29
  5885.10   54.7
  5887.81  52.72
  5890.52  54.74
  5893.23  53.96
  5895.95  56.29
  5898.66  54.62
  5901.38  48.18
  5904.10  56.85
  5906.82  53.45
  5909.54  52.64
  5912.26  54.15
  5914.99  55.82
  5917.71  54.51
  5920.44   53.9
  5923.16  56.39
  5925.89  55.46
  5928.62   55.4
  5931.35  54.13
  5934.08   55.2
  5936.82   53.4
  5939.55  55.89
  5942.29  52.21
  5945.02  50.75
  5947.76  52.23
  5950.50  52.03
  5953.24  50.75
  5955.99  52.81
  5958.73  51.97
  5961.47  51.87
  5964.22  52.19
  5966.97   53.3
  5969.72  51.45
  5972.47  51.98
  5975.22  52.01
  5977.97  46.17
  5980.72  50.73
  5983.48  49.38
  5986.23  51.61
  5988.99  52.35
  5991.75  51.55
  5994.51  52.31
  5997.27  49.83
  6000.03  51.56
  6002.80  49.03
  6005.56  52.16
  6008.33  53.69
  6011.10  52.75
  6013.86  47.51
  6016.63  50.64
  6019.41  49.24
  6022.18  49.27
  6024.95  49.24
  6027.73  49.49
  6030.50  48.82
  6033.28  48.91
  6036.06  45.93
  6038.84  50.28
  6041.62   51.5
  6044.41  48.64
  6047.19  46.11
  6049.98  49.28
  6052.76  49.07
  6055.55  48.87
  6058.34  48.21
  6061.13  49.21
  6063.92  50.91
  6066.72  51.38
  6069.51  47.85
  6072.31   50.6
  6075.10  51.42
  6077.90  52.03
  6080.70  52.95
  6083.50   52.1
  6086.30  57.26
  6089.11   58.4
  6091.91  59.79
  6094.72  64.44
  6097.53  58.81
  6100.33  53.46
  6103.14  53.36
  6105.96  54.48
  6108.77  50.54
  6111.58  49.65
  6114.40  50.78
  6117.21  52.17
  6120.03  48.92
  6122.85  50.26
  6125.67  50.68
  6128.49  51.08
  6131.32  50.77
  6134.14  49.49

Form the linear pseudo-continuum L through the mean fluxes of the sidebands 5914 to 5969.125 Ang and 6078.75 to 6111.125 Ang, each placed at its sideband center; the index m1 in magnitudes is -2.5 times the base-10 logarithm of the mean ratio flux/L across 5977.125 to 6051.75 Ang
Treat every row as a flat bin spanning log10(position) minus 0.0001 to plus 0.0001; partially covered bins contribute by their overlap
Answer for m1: 0.095 mag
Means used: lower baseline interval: 53.5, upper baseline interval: 55.7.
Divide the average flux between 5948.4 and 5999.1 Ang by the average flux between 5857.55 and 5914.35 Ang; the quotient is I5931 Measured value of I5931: 0.9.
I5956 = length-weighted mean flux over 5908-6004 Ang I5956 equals 52.5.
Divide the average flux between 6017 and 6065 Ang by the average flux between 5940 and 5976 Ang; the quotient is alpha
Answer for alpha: 0.9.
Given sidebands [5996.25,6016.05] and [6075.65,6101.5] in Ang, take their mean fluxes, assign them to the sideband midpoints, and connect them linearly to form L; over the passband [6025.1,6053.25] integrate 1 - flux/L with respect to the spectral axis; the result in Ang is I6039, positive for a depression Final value 2.3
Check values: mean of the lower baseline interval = 51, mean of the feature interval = 48.8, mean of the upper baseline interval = 56.4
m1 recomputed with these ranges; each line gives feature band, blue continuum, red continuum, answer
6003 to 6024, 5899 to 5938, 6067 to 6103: 0.08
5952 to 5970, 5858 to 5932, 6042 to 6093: 0.05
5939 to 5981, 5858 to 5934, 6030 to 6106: 0.07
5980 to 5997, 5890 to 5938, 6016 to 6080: 0.01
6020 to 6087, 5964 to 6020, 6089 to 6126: 0.06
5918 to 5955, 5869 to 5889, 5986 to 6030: 0.06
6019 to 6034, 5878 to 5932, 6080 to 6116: 0.12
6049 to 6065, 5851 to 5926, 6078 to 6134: 0.11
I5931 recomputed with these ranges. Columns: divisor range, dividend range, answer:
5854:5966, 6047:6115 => 0.95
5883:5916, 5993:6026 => 0.94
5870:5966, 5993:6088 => 0.91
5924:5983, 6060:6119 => 1.02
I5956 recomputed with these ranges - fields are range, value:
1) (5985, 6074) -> 49.9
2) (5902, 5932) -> 54.6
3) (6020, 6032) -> 49.2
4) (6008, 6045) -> 49.6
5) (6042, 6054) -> 48.5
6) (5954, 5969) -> 52.3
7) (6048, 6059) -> 48.8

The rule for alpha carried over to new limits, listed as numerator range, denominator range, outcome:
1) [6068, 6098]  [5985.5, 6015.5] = 1.07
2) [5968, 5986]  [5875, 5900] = 0.89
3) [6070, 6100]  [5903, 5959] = 1.03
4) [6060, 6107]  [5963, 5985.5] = 1.06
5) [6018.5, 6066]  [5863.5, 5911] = 0.85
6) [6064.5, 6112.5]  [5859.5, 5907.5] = 0.93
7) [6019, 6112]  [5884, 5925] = 0.95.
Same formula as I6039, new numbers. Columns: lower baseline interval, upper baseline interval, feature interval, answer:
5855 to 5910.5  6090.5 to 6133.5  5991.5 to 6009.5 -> 1.3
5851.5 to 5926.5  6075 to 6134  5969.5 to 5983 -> 1.3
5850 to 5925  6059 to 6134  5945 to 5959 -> 0.9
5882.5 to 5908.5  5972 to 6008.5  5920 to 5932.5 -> -0.5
